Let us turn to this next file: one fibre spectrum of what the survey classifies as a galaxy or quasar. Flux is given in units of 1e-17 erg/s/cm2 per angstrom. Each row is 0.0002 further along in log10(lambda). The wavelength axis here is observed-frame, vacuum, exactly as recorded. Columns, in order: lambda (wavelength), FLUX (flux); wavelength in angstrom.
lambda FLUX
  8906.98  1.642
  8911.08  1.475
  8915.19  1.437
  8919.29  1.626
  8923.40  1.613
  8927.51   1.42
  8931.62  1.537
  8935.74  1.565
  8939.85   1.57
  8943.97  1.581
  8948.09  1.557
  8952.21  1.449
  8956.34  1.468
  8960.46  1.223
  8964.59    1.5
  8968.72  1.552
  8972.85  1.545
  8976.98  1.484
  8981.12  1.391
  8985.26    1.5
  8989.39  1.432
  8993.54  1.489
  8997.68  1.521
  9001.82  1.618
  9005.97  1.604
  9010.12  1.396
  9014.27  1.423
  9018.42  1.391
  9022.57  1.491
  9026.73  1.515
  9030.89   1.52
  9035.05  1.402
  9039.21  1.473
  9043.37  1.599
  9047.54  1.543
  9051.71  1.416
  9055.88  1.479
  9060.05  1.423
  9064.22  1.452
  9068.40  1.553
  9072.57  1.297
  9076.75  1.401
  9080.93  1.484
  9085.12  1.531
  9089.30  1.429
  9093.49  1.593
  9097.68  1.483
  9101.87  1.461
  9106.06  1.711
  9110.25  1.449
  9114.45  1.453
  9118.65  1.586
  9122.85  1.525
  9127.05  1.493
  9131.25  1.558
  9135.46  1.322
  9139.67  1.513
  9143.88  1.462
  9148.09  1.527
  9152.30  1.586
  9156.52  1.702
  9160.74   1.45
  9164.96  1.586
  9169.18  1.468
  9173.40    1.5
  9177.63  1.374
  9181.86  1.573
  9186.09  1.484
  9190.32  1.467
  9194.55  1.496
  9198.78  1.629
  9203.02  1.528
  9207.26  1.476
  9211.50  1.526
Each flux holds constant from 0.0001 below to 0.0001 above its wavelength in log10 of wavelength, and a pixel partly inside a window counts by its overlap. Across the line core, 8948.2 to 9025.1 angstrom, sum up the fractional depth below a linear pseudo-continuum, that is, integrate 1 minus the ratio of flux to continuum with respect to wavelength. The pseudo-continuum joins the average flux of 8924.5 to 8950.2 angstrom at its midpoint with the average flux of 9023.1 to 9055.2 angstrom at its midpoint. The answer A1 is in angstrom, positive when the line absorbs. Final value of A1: 2.27 angstrom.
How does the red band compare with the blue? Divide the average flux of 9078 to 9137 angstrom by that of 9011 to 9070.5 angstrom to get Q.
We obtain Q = 1.0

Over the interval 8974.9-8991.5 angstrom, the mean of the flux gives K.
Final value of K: 1.45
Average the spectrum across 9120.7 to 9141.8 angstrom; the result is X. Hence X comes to 1.48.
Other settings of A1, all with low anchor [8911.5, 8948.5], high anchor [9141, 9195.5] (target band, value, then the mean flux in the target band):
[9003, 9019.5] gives 0.71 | 1.47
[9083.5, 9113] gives 0.02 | 1.52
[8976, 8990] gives 0.77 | 1.45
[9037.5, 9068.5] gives 0.78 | 1.49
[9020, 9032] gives 0.22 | 1.5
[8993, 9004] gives -0.12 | 1.55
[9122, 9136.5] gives 0.35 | 1.48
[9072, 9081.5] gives 0.81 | 1.4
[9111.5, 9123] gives 0.03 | 1.51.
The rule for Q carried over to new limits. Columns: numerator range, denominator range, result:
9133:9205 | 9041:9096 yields 1.02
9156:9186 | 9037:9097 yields 1.02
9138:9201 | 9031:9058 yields 1.02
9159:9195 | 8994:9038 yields 1.00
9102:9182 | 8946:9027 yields 1.03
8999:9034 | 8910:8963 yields 0.99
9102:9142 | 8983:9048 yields 1.01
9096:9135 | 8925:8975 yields 1.01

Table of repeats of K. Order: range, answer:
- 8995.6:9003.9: 1.57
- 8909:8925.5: 1.54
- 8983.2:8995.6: 1.47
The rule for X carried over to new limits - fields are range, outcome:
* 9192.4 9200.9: 1.56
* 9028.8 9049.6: 1.51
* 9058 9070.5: 1.48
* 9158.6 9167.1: 1.52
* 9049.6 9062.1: 1.44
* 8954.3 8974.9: 1.46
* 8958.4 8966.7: 1.36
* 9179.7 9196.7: 1.51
